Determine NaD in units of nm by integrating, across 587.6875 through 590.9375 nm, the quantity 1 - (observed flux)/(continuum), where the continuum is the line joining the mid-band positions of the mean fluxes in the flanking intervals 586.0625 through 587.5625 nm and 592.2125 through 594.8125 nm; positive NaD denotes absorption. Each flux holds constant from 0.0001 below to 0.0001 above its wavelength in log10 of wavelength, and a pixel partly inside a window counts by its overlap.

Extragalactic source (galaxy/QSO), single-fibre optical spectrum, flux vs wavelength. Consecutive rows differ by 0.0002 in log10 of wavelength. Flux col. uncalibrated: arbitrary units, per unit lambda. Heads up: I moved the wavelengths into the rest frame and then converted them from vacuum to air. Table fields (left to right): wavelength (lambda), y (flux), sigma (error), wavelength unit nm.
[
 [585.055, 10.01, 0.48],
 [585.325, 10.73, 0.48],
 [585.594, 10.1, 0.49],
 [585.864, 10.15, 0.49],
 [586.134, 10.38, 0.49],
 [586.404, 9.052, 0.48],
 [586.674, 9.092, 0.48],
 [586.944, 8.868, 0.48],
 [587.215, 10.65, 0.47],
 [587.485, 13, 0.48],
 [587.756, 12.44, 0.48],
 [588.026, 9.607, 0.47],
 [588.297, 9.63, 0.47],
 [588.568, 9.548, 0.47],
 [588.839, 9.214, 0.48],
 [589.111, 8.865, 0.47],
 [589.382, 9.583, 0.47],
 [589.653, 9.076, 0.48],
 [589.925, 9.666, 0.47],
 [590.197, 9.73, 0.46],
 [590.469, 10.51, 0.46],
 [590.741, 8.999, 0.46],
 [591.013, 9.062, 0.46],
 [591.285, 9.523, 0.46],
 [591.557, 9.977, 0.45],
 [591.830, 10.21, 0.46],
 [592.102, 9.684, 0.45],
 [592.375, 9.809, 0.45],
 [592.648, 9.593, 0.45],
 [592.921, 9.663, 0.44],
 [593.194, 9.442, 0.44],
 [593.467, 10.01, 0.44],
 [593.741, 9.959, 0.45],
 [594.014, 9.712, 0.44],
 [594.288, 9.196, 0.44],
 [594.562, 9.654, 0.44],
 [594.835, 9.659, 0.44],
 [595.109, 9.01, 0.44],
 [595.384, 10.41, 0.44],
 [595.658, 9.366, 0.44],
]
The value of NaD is 0.08 nm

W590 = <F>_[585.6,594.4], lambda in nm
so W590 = 9.81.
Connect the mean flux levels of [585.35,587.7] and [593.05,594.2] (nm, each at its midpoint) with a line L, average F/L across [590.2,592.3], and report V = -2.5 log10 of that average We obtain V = 0.023 mag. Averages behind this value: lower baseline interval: 10.3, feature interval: 9.72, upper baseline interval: 9.75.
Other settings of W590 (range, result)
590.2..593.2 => 9.69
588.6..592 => 9.54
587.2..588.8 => 10.7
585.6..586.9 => 9.65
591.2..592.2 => 9.88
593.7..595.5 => 9.63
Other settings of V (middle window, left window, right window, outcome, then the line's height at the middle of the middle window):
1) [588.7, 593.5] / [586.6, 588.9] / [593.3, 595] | 0.04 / 9.97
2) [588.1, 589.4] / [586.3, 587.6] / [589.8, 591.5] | 0.06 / 9.87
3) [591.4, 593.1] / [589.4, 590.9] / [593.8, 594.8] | -0.03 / 9.58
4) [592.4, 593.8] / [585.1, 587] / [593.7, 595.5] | -0.01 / 9.66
